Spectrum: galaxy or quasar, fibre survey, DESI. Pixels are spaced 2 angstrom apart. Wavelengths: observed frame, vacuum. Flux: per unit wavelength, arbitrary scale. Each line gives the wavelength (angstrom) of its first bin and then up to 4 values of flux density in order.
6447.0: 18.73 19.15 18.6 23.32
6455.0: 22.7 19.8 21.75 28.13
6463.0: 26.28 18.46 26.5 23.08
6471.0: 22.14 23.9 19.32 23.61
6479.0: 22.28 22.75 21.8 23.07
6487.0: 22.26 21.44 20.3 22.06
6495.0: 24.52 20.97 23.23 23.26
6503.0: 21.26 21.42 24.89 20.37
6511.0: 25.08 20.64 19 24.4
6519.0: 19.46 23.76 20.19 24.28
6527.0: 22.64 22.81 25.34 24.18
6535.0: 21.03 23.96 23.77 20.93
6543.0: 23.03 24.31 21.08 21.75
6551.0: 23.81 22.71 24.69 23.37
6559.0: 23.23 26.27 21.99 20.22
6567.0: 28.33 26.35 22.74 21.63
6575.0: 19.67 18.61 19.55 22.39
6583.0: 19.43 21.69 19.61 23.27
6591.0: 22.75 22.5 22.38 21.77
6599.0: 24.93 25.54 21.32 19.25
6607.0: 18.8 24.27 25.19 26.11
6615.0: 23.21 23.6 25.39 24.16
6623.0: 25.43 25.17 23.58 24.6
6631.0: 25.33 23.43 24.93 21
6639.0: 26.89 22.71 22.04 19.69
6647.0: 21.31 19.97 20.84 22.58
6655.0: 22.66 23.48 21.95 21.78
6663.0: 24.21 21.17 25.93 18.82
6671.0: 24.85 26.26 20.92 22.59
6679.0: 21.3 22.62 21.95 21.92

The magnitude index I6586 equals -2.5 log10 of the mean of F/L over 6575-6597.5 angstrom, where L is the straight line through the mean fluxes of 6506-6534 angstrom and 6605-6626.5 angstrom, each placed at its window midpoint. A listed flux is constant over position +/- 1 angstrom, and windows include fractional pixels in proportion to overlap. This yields 0.11 mag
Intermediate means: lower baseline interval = 22.6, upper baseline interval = 23.9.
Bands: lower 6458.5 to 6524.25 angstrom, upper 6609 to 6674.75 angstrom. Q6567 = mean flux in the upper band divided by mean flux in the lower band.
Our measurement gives 1.04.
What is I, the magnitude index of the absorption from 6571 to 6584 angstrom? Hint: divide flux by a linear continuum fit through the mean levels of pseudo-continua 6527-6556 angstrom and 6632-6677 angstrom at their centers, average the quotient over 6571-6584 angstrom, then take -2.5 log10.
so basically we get 0.127 mag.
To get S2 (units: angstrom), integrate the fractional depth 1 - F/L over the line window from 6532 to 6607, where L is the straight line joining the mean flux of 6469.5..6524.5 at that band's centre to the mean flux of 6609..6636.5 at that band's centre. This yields 3.3 angstrom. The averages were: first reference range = 22.2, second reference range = 24.5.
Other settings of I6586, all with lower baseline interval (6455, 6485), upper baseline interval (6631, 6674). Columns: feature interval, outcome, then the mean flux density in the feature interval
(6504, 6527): 0.03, 22.2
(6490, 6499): 0.04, 22.1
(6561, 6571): -0.07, 24.3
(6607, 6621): -0.07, 24.2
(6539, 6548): 0.01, 22.5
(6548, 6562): -0.04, 23.7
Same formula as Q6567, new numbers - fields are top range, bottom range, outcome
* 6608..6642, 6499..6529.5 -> 1.10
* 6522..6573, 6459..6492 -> 1.02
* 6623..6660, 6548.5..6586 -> 1.02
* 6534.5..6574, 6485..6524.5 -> 1.05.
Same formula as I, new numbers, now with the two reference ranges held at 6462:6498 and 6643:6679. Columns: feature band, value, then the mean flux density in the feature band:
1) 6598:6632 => -0.073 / 23.9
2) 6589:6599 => -0.017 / 22.7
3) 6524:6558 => -0.036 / 23.2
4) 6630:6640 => -0.094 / 24.3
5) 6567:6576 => -0.041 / 23.2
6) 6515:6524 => 0.040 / 21.6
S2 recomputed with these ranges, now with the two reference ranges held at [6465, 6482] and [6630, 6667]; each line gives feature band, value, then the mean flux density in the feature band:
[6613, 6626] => -1.1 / 24.6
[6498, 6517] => 0.4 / 22.2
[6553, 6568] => -0.8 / 23.9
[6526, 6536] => -0.2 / 23.2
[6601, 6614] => 0.0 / 22.7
